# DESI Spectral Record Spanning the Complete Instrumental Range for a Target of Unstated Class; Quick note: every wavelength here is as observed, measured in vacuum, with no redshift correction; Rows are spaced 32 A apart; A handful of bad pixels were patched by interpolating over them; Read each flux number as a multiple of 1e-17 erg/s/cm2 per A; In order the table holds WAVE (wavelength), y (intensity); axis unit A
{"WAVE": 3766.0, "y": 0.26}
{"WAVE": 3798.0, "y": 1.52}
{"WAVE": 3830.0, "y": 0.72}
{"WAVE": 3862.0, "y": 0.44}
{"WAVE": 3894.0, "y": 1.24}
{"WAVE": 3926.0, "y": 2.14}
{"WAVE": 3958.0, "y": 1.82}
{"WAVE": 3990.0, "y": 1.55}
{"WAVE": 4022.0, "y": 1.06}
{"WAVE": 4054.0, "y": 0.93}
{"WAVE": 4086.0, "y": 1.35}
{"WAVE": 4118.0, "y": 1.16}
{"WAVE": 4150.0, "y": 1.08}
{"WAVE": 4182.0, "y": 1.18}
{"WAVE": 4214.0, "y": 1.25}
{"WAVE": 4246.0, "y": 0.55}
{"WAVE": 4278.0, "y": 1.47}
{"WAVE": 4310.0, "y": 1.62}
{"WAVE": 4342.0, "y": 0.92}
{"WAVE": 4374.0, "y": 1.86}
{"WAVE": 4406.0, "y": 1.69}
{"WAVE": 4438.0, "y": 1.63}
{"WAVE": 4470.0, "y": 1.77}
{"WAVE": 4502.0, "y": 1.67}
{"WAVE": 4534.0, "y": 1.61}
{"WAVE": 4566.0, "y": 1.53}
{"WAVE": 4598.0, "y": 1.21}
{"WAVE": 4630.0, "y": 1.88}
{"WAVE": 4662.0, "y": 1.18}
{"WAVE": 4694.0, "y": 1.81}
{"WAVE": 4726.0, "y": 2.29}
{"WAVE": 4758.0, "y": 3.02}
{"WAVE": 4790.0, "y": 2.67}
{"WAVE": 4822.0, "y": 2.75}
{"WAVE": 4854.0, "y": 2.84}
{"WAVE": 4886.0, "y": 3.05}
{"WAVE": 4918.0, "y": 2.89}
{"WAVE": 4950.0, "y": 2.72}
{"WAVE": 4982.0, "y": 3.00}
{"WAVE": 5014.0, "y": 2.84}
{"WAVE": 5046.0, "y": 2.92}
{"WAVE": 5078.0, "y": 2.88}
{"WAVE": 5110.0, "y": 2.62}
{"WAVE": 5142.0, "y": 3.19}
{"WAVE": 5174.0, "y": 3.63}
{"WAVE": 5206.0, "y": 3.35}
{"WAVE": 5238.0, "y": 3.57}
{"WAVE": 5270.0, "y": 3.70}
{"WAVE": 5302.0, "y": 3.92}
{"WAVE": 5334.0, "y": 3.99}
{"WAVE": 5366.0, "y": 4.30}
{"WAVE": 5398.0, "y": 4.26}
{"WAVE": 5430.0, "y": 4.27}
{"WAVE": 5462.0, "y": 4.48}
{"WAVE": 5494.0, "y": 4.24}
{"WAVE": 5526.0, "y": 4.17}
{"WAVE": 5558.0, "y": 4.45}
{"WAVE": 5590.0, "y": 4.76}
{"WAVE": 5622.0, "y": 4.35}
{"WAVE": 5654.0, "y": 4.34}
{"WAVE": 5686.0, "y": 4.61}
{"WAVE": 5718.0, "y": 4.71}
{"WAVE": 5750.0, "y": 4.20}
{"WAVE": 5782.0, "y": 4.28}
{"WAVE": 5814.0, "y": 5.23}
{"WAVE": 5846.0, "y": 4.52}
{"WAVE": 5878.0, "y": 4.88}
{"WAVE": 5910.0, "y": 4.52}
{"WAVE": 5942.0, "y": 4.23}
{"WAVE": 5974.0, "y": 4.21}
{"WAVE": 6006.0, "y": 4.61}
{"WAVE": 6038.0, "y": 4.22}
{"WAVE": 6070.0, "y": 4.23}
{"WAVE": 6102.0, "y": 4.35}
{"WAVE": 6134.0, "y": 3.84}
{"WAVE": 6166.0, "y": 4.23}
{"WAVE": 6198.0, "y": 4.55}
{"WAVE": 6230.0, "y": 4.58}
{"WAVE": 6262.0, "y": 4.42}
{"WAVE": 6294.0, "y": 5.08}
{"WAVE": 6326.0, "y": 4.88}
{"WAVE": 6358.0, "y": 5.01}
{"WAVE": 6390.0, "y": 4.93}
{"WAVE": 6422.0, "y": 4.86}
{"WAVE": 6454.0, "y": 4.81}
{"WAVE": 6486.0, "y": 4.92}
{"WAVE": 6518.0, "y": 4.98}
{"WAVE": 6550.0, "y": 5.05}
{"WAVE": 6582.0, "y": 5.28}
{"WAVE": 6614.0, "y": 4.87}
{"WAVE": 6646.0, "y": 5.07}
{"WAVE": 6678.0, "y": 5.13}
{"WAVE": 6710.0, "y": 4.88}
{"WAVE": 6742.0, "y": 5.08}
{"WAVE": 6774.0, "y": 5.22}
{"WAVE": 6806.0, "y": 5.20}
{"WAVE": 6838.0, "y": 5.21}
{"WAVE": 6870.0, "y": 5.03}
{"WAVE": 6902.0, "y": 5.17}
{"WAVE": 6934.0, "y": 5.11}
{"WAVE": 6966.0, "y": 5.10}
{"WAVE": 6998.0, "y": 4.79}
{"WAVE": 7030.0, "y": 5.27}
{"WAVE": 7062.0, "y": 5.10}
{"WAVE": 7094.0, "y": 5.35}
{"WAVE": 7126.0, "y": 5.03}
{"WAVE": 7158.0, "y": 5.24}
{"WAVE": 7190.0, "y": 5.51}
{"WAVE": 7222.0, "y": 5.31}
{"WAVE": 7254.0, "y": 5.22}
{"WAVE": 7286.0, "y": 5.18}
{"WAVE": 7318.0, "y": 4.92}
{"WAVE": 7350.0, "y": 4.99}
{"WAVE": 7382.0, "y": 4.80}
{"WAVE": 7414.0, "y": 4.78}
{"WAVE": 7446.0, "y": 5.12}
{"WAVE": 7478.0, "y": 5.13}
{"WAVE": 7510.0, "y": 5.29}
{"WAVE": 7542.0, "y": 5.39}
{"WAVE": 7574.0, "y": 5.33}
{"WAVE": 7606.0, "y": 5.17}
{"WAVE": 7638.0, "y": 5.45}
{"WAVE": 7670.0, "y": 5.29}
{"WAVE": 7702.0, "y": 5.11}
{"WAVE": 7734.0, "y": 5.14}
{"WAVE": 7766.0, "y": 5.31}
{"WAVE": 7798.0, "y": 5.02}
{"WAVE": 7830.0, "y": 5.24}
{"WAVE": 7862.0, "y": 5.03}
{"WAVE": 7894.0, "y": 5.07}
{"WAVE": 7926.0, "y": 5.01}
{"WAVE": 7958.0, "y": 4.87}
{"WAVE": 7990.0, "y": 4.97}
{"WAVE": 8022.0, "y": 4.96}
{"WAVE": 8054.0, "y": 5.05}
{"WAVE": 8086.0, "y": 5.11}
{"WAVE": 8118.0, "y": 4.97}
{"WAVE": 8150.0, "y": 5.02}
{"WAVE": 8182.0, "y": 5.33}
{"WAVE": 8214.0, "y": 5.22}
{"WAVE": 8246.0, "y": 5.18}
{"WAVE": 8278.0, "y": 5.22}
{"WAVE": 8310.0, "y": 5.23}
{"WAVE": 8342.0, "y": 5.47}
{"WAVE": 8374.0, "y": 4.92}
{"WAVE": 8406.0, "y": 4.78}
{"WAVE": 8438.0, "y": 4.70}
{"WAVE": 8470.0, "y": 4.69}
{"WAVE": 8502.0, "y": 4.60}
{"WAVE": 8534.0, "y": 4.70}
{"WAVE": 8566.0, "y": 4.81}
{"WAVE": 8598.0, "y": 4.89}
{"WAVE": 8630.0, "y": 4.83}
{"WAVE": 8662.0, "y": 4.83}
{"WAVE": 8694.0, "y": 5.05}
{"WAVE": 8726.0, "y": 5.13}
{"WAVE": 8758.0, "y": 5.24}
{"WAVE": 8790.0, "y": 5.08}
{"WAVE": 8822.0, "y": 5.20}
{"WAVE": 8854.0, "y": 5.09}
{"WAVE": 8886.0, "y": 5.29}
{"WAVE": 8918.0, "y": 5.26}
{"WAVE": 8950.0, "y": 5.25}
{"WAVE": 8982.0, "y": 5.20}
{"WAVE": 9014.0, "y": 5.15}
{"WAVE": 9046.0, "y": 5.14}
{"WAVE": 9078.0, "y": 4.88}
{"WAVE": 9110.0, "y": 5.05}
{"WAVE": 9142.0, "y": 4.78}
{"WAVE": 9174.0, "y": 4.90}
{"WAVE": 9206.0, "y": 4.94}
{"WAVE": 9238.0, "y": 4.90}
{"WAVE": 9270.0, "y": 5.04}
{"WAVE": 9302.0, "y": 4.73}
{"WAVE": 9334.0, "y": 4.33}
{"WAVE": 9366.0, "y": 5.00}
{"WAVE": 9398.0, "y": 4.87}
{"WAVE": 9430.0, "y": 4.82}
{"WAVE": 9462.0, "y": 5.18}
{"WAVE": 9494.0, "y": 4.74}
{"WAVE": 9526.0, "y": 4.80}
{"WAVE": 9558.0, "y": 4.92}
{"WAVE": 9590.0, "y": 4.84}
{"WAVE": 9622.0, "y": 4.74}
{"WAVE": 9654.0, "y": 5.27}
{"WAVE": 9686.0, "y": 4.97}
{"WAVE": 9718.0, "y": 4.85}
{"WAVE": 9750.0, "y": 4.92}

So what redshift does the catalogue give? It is 0.19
